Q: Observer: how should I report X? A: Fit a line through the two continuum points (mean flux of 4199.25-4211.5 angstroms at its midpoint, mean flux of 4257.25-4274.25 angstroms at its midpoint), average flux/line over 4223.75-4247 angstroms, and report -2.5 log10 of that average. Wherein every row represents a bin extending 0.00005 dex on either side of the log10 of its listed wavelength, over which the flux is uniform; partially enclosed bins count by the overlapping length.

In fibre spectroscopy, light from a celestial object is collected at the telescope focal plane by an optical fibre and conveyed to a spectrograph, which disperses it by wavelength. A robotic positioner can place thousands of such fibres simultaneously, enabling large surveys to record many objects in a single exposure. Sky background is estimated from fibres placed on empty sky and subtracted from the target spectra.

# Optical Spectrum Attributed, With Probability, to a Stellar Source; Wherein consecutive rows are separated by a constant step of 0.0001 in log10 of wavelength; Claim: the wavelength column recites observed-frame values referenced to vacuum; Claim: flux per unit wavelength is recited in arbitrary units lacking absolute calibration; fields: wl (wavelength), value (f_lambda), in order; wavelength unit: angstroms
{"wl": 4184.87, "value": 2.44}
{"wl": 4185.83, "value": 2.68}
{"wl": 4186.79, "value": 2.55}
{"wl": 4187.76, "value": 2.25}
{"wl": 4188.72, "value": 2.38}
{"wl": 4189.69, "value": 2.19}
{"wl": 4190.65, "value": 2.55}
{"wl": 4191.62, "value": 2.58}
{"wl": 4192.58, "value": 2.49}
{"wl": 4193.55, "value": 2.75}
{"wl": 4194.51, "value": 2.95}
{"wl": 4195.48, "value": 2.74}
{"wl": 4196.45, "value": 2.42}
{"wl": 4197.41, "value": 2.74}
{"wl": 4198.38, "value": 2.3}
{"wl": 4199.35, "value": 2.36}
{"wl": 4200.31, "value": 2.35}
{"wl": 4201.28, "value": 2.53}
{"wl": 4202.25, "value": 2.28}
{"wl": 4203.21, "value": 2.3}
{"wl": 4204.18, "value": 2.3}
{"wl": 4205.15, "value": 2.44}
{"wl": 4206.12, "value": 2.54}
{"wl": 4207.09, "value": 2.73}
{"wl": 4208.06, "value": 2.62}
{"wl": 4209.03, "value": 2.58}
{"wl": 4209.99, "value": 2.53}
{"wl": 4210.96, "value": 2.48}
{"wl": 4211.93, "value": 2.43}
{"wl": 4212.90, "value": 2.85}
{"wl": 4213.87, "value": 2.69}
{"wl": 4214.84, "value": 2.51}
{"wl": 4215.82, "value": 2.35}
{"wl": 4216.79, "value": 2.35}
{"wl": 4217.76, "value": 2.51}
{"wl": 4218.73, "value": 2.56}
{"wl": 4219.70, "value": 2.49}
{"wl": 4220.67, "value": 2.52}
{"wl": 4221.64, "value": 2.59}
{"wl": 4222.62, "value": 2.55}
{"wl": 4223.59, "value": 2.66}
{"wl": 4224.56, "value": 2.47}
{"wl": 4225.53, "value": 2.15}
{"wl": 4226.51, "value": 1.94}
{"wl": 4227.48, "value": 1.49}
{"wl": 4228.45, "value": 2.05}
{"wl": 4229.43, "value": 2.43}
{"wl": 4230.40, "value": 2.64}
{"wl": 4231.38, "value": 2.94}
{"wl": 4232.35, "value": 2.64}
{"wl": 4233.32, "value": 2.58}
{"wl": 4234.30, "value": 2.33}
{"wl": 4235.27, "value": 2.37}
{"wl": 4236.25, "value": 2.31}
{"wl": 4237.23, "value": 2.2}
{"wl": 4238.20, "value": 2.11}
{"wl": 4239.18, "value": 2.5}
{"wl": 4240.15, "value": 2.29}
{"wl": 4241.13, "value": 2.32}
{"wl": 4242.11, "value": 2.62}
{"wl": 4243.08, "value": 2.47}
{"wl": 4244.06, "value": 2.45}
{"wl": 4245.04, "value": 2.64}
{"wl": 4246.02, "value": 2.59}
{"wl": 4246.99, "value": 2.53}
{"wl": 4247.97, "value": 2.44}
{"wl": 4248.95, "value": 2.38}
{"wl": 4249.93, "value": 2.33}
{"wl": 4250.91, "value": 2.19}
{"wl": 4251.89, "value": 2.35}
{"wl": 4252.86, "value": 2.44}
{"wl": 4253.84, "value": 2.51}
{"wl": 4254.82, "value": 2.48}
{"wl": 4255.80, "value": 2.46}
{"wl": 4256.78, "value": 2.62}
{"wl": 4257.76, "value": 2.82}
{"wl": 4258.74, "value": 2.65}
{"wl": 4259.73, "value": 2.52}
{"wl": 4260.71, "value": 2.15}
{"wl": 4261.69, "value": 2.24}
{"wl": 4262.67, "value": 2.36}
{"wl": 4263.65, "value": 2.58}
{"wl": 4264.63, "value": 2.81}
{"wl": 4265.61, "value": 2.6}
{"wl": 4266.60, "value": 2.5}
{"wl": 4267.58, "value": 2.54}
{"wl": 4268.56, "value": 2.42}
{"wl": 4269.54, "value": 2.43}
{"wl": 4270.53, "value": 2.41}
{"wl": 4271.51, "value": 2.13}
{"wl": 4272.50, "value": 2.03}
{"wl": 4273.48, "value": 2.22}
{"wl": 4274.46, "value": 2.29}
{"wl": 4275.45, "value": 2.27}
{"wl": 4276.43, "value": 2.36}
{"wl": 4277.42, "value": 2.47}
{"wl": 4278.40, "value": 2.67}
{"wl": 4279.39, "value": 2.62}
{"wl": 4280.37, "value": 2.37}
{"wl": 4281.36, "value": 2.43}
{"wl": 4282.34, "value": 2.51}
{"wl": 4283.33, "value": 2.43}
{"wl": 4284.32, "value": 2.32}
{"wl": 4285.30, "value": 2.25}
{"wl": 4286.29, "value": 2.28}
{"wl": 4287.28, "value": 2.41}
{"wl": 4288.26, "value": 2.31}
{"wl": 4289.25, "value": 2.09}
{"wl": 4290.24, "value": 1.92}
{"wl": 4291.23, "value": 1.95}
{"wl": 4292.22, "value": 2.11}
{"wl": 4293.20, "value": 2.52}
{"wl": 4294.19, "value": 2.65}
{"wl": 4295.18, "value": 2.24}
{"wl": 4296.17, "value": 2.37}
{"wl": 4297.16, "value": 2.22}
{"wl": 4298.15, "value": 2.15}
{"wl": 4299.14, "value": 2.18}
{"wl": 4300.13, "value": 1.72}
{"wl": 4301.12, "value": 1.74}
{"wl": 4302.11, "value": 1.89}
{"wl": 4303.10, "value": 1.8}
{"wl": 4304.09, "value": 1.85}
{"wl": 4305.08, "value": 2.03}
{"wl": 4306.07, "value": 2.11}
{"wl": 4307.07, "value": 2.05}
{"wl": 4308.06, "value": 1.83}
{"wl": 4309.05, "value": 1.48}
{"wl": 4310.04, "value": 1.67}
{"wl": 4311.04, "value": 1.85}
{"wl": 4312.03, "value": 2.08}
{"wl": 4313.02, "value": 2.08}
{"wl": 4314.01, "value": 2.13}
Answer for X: 0.033 mag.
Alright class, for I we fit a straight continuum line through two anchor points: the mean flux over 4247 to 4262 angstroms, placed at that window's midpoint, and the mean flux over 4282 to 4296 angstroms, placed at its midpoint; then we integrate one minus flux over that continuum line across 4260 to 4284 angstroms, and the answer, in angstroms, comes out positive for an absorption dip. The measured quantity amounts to -0.5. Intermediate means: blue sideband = 2.44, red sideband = 2.28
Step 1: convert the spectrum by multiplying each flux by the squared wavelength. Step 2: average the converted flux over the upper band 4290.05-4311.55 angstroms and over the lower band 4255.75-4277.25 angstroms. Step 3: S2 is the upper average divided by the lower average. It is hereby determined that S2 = 0.8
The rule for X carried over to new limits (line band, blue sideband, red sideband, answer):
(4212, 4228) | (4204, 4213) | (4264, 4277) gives 0.04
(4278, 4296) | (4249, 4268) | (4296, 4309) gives -0.09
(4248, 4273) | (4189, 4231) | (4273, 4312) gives -0.07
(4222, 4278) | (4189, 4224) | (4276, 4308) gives -0.02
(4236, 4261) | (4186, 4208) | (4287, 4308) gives -0.07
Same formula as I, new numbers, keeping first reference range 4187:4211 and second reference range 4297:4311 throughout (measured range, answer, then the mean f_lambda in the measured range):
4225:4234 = 0.0 angstroms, 2.32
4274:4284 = -2.0 angstroms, 2.44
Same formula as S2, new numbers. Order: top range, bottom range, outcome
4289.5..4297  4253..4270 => 0.91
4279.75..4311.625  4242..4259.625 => 0.87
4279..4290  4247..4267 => 0.96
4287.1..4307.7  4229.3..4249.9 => 0.88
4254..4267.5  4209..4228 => 1.06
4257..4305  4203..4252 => 0.97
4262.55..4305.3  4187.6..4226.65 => 0.95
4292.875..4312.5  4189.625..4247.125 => 0.85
